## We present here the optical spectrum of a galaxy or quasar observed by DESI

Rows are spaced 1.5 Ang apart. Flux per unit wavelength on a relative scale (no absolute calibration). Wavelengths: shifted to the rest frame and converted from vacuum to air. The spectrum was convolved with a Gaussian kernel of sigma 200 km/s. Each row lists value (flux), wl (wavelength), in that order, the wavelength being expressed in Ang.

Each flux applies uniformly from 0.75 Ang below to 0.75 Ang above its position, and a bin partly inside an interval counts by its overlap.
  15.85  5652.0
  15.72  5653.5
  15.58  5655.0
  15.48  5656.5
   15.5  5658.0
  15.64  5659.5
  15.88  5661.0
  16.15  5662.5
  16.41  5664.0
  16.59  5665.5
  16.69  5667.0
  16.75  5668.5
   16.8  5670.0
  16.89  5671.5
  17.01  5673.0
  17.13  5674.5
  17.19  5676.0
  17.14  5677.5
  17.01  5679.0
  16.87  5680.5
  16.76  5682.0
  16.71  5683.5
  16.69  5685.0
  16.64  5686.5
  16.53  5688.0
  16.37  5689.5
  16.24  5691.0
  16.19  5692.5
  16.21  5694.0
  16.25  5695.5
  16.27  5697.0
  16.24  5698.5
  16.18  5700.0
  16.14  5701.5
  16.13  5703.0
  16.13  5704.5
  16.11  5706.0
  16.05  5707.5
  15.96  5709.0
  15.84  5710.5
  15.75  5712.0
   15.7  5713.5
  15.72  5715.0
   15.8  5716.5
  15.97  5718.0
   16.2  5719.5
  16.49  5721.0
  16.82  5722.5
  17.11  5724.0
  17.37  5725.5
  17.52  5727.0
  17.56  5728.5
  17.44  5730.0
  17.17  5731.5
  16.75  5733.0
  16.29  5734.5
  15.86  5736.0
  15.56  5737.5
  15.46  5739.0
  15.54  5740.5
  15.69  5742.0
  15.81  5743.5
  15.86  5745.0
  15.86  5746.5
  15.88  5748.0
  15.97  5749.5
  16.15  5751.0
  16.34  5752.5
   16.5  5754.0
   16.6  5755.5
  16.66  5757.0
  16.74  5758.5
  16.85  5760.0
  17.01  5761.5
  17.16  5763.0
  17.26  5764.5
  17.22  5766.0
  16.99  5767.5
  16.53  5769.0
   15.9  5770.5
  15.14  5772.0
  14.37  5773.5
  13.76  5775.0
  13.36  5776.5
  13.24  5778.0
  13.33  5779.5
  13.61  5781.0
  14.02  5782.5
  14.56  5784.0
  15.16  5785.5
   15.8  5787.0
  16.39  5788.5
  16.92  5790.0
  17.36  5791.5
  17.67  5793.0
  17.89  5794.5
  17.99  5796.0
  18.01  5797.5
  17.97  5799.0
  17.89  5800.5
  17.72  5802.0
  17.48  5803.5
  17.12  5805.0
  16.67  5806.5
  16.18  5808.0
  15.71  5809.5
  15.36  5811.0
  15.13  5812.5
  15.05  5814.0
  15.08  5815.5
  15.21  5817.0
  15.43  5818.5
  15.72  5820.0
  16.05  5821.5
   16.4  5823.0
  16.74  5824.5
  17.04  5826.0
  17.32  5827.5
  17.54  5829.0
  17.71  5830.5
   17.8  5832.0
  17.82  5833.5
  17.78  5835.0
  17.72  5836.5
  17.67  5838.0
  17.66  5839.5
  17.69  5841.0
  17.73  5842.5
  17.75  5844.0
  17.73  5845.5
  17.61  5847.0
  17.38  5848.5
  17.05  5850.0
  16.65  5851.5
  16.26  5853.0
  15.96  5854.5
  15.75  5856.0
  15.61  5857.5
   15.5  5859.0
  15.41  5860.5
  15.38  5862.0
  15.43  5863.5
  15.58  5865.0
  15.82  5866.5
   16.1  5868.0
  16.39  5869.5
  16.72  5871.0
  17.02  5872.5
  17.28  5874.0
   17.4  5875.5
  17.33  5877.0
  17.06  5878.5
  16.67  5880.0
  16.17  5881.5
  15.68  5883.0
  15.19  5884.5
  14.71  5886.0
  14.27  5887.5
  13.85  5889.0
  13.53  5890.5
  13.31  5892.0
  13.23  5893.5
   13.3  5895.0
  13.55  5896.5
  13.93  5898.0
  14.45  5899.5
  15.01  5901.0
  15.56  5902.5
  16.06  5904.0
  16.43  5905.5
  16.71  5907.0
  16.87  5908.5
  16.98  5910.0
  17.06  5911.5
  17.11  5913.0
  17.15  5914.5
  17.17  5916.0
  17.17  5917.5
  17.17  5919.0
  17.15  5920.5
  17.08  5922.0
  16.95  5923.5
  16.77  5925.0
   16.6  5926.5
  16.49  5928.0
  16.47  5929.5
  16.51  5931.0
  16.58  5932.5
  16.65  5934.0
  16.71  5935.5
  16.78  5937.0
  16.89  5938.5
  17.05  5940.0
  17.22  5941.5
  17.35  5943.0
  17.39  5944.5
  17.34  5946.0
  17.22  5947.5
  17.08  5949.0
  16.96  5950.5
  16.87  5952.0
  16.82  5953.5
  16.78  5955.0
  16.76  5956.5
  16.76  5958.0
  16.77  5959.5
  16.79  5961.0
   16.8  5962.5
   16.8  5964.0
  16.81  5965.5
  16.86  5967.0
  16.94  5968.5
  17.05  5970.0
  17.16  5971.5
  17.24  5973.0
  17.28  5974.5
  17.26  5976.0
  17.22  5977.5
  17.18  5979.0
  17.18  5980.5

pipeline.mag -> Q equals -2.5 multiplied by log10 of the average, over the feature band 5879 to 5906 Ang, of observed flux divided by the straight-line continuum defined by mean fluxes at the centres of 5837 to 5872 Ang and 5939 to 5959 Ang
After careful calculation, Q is 0.14 mag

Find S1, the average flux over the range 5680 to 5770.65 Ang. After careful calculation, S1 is 16.4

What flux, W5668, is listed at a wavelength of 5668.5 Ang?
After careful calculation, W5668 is 16.75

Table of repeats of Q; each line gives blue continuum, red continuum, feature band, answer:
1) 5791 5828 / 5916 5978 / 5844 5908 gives 0.07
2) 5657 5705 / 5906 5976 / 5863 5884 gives 0.02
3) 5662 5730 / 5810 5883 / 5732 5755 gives 0.04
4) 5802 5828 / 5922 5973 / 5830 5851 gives -0.09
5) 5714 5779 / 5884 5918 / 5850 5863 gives -0.02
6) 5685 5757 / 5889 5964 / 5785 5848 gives -0.04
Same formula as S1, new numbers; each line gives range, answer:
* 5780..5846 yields 16.7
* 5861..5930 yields 15.9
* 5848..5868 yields 16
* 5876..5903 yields 14.8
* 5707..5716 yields 15.8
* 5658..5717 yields 16.4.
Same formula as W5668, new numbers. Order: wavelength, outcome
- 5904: 16.06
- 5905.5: 16.43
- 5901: 15.01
